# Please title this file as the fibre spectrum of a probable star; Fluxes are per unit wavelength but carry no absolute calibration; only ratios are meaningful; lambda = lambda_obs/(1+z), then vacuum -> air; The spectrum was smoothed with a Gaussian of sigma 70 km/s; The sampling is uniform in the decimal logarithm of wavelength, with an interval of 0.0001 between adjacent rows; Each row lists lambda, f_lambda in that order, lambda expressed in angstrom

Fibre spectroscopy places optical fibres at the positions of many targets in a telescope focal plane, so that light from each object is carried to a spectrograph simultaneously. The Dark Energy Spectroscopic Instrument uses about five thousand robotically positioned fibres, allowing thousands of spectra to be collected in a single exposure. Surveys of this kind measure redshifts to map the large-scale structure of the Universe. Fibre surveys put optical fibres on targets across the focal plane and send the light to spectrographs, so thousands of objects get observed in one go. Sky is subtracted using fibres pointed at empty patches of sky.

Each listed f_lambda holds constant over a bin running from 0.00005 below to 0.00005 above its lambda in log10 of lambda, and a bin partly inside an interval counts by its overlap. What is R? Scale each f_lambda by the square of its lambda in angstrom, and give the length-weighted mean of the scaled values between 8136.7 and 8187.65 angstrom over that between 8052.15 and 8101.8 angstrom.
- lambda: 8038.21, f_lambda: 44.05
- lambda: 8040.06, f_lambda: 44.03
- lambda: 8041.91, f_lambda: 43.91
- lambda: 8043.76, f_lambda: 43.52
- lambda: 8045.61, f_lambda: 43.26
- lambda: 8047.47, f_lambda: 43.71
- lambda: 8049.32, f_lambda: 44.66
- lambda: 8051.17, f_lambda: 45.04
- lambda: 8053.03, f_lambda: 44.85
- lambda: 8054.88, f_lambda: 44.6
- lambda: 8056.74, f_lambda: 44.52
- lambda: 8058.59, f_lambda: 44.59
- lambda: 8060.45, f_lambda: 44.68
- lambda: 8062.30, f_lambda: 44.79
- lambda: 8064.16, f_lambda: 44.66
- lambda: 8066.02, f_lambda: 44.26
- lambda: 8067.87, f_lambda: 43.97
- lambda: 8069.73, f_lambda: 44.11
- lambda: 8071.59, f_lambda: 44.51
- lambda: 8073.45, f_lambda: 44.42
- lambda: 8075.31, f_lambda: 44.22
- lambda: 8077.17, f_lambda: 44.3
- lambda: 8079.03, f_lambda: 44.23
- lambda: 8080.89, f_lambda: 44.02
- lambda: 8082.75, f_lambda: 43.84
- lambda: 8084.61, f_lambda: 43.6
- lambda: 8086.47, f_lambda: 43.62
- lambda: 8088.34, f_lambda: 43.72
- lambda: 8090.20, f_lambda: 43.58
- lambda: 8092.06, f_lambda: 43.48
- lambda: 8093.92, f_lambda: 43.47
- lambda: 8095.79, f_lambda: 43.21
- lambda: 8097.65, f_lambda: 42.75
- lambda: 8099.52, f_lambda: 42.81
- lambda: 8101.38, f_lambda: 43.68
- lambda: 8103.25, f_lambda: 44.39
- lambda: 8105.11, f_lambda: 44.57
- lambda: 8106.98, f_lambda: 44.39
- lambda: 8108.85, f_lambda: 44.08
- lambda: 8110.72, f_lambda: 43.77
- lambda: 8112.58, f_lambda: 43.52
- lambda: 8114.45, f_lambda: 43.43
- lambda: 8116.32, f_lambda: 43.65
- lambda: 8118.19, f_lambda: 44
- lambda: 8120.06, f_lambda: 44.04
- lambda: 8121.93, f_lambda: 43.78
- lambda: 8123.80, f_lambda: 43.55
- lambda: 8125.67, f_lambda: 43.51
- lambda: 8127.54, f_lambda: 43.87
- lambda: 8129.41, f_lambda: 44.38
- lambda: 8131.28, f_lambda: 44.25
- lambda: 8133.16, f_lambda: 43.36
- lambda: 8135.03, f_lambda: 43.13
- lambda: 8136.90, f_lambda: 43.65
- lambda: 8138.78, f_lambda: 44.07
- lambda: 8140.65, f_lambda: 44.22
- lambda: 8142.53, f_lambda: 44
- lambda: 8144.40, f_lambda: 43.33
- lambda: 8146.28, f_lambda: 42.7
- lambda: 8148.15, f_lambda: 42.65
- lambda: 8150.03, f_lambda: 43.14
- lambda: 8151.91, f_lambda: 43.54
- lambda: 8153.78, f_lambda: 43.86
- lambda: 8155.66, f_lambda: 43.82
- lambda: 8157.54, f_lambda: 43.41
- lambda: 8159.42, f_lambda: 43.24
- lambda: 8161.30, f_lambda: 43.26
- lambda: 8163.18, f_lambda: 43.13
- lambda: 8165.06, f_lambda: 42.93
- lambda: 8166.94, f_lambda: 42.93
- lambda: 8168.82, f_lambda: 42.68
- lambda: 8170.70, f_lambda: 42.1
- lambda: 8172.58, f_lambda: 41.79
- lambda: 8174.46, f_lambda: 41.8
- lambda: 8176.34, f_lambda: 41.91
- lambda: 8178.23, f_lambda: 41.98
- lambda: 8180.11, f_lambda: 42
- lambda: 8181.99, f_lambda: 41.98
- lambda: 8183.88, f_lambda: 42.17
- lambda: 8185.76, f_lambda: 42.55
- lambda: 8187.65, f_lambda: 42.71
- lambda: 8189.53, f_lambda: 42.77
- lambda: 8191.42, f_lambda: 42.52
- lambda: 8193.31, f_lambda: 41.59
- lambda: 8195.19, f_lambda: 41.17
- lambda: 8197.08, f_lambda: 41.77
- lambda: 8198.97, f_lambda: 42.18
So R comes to 1.0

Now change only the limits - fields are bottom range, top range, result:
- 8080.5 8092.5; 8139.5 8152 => 1.01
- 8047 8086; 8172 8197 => 0.98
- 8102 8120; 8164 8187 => 0.98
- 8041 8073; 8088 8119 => 1.00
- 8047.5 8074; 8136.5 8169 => 1.00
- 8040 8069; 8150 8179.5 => 0.99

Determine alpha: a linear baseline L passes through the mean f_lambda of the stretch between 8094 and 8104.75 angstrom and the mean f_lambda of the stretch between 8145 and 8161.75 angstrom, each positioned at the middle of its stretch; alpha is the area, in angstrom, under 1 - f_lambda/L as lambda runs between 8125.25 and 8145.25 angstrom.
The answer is -0.2 angstrom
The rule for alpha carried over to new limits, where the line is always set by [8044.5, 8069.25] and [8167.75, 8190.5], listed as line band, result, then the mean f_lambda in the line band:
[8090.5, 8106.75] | 0.0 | 43.6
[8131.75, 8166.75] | -0.5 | 43.4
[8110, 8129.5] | -0.2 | 43.8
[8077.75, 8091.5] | 0.0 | 43.8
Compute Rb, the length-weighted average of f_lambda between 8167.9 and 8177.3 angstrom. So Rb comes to 42.1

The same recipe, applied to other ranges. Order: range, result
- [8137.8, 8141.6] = 44.1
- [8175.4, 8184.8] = 42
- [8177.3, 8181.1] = 42.1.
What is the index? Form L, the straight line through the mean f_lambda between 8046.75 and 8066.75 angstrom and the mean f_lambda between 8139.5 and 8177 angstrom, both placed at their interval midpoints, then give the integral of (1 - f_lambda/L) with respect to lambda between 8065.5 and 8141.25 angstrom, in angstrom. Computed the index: 0.1 angstrom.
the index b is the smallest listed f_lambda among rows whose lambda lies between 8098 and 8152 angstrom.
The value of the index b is 42.65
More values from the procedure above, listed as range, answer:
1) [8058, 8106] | 42.75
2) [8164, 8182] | 41.79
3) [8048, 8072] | 43.97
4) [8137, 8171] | 42.1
